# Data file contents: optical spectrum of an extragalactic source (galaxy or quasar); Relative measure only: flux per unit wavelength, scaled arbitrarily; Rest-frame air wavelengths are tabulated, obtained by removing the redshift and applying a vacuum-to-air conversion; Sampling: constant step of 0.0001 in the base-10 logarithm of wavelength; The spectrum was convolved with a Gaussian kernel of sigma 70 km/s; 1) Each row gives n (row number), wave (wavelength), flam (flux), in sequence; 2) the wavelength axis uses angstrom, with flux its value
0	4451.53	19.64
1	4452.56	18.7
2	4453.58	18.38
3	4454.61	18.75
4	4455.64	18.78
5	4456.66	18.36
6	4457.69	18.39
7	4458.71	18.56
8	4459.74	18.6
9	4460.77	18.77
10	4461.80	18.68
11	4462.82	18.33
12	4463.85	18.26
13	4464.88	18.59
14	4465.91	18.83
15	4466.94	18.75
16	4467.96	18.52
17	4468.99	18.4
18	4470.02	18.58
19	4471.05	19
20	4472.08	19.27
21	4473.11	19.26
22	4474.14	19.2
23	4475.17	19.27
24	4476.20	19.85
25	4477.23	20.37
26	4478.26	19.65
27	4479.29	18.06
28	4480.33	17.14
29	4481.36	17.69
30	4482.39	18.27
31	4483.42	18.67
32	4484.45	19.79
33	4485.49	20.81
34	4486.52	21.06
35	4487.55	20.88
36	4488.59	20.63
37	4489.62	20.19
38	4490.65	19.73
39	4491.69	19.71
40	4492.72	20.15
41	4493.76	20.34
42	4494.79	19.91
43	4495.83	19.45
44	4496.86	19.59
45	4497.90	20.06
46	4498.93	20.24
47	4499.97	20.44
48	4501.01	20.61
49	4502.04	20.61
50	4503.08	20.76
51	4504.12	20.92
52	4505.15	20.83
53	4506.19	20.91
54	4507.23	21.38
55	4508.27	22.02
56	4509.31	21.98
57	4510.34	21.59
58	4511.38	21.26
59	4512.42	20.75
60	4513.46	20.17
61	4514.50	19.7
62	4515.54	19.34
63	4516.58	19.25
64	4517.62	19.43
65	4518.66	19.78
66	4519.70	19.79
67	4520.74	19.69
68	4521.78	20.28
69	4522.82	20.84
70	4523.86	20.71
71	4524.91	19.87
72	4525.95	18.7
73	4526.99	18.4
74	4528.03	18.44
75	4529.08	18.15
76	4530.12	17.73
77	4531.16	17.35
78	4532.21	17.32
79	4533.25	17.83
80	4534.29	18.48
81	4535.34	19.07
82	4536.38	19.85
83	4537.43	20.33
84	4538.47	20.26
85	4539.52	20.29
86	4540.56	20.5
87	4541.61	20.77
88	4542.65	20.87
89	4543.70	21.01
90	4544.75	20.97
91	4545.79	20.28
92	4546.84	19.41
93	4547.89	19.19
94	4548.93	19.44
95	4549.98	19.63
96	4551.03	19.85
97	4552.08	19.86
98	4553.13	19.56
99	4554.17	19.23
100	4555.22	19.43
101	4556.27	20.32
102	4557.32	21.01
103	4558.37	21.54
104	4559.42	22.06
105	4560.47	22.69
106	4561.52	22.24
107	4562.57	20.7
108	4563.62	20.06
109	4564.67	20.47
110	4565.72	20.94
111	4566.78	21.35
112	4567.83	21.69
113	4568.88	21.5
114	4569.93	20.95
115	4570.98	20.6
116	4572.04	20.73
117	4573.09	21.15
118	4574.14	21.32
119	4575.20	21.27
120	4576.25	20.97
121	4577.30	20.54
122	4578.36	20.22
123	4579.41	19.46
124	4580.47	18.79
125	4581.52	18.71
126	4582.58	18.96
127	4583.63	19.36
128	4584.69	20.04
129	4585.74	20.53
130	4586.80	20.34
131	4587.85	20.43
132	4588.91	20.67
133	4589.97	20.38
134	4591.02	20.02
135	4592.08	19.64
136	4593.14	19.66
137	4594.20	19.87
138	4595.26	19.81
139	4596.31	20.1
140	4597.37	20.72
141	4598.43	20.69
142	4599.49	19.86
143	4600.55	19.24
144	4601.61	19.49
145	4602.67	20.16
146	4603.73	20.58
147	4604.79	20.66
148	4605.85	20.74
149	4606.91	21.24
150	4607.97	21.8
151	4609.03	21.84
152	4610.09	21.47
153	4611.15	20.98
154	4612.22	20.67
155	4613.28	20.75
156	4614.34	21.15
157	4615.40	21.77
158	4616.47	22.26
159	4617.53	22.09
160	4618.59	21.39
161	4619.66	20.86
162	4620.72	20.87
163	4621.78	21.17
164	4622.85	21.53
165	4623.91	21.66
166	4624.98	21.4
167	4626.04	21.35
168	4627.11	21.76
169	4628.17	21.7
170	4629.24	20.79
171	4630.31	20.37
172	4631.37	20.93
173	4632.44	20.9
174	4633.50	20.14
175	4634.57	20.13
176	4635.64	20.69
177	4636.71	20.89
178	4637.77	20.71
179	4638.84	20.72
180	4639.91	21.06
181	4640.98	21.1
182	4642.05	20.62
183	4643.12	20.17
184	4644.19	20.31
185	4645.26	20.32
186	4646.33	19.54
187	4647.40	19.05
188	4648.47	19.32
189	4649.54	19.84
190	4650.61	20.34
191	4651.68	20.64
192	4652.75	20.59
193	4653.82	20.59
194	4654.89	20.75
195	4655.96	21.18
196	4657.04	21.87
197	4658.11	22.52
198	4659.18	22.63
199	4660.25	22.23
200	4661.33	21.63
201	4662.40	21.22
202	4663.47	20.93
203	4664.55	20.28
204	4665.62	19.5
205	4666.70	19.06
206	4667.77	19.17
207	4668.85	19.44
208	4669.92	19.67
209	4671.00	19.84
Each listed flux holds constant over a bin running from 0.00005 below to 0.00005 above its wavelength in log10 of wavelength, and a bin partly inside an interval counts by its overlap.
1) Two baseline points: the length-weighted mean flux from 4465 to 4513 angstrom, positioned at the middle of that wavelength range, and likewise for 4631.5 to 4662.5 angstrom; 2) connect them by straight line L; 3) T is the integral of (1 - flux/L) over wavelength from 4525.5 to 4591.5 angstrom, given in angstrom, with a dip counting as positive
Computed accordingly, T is 0.65 angstrom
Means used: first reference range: 19.9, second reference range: 20.7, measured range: 20.1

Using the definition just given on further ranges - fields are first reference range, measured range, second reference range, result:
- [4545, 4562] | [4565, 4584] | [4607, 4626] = 0.2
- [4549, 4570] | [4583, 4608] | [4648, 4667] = 0.7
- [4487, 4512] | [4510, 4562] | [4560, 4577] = 2.5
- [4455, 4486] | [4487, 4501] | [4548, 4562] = -0.6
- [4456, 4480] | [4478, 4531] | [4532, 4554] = -1.7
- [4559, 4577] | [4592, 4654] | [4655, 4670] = 0.9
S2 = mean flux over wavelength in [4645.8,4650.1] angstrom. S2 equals 19.4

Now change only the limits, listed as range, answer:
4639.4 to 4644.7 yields 20.6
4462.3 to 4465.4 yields 18.4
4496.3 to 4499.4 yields 20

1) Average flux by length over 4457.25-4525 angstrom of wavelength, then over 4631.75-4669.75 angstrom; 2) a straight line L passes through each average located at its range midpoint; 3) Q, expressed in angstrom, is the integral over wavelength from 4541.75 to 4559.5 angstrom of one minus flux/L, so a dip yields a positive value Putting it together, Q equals -0.1 angstrom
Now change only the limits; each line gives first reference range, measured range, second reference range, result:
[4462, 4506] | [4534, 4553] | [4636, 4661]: 0.0 angstrom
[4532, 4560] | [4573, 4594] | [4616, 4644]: 0.4 angstrom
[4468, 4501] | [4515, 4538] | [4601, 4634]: 1.0 angstrom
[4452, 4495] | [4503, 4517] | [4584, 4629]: -0.9 angstrom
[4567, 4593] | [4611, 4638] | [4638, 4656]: -1.0 angstrom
